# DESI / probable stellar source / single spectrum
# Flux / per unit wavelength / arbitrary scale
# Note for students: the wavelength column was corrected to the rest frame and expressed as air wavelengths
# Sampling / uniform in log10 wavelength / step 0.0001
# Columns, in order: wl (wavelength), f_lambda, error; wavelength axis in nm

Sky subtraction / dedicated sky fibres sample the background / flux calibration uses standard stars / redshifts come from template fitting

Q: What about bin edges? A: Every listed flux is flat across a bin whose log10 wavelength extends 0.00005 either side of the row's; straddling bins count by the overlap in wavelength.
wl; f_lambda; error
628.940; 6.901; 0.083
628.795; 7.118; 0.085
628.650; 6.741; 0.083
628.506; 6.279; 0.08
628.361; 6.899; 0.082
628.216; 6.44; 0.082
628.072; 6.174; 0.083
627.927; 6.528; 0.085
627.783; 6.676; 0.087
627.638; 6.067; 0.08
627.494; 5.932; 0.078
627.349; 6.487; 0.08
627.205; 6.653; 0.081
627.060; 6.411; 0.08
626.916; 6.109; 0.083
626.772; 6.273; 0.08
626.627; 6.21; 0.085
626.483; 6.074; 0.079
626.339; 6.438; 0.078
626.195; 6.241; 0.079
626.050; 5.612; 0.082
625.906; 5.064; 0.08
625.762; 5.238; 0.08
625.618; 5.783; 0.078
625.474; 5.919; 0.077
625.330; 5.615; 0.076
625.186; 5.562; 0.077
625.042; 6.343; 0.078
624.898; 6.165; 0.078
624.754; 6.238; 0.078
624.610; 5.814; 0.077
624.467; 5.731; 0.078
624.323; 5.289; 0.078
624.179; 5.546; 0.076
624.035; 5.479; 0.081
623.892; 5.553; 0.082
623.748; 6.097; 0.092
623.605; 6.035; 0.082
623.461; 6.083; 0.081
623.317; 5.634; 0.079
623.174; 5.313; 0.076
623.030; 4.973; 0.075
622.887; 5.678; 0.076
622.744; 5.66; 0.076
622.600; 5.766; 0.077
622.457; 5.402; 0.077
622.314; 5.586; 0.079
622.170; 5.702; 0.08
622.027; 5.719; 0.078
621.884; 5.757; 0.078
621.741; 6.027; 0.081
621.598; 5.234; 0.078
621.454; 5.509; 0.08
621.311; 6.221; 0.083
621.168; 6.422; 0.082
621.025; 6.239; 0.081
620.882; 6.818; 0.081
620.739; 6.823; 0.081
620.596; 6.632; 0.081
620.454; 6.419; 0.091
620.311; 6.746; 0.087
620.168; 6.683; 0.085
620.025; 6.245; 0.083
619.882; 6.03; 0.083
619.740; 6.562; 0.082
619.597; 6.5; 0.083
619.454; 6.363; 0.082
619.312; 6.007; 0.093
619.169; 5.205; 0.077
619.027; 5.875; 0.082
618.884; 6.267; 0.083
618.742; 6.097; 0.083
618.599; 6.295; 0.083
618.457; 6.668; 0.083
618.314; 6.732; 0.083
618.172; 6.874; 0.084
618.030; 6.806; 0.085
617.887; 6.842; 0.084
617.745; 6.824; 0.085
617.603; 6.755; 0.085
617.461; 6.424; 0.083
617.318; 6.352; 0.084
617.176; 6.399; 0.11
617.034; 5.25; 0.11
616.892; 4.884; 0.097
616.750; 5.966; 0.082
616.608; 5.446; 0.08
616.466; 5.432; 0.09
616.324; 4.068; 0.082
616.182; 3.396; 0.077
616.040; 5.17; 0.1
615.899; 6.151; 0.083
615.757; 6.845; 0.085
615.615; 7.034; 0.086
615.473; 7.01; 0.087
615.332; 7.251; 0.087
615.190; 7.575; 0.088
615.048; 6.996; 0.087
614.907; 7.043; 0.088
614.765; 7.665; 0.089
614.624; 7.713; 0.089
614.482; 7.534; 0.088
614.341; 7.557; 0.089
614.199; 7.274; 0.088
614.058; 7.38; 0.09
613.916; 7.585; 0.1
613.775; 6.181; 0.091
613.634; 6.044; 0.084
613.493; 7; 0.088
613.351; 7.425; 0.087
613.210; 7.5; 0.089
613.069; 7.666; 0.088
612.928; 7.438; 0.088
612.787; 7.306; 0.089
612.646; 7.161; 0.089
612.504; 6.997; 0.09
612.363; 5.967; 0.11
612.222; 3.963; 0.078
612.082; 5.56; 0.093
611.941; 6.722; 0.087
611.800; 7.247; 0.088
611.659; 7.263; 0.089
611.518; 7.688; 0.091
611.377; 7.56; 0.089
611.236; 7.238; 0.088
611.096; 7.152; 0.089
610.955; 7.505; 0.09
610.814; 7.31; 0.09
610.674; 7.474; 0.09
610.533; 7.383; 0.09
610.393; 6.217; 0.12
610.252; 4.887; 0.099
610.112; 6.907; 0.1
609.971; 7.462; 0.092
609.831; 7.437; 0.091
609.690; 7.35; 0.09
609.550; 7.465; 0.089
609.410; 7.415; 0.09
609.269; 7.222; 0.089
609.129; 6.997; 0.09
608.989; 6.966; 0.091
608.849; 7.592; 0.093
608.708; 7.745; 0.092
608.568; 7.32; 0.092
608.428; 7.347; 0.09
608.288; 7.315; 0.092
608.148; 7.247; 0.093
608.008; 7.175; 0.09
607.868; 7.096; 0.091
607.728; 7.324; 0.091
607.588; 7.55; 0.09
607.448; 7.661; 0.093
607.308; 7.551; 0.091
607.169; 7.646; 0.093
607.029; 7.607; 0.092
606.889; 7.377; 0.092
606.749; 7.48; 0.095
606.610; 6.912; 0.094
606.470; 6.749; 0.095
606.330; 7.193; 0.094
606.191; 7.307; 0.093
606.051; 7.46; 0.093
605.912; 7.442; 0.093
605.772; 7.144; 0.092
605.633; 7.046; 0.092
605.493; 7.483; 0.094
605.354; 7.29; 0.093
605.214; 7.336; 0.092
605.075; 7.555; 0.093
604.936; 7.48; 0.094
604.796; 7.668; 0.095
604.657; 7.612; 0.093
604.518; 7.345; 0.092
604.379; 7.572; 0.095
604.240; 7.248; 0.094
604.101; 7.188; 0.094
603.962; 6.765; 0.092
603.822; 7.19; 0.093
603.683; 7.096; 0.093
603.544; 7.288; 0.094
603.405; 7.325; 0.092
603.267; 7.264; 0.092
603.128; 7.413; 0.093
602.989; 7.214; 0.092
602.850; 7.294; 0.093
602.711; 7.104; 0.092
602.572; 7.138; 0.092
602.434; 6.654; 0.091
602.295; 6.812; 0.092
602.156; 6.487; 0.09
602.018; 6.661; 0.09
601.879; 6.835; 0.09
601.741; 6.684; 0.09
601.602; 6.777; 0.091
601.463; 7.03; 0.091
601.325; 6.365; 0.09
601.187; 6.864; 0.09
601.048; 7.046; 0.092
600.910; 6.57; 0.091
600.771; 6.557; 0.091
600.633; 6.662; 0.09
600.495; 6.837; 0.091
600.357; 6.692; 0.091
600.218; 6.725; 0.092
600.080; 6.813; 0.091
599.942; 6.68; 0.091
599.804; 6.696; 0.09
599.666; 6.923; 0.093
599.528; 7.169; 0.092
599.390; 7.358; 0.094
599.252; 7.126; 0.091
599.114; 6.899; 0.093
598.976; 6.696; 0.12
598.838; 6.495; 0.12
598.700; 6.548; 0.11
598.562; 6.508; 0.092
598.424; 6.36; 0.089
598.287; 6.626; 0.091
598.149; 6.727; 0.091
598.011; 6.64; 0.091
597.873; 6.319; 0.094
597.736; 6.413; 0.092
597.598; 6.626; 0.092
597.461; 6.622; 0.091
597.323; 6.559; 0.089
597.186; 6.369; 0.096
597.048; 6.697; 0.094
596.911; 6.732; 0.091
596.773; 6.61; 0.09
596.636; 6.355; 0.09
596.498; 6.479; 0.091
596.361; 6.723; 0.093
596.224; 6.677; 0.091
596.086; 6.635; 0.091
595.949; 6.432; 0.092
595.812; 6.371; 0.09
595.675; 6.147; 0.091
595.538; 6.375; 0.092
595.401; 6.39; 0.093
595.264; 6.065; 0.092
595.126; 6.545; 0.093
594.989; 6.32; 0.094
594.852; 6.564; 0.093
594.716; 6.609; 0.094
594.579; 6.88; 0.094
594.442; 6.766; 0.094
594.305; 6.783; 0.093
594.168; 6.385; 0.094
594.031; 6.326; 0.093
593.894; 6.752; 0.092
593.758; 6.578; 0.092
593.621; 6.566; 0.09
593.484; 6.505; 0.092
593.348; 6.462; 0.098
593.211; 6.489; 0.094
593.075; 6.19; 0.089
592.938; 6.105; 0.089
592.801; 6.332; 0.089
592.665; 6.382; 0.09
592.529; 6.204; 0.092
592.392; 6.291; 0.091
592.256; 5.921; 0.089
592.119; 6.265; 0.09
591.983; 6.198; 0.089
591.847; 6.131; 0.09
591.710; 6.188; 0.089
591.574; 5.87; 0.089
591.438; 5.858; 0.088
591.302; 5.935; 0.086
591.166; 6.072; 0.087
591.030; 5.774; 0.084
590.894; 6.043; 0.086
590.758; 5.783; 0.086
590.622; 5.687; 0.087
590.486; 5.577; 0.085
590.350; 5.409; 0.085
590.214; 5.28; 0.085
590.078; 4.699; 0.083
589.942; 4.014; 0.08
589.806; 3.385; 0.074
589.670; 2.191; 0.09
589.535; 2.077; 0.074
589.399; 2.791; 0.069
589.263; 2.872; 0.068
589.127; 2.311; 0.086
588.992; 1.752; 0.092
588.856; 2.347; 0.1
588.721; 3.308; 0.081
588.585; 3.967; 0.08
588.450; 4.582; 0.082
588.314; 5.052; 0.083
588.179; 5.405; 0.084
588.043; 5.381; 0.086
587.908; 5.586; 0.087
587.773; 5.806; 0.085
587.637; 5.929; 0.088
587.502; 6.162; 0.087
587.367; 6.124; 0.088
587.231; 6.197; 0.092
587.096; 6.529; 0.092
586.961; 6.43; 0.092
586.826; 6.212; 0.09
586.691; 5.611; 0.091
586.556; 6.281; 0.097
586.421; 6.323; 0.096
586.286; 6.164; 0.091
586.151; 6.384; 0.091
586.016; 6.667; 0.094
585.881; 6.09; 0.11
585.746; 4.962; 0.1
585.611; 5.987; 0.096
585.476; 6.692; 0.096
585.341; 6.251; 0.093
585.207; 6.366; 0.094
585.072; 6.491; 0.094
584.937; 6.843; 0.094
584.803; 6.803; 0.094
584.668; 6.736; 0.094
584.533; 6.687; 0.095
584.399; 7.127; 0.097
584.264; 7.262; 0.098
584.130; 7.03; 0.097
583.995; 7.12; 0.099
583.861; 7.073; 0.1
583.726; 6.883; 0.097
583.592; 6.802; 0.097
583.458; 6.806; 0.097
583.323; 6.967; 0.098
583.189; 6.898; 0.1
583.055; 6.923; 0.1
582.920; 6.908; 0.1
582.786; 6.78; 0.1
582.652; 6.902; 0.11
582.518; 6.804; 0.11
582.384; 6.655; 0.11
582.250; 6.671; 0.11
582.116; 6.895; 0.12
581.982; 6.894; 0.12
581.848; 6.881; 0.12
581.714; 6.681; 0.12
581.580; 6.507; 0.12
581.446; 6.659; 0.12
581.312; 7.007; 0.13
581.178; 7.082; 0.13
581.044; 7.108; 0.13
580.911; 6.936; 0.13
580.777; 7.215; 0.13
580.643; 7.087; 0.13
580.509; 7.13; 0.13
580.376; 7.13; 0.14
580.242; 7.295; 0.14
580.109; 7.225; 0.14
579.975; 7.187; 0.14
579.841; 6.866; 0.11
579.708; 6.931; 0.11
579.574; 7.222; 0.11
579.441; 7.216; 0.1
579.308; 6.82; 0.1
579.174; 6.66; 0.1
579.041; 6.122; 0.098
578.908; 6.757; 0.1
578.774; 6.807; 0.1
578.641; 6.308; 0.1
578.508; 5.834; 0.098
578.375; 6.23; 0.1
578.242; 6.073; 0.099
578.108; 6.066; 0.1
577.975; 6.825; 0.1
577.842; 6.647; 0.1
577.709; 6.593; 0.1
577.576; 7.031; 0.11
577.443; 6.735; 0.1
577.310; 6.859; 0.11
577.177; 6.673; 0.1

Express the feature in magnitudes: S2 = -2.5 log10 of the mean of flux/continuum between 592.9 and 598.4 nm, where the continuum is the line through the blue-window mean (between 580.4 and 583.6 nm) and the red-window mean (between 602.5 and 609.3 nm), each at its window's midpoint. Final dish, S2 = 0.099 mag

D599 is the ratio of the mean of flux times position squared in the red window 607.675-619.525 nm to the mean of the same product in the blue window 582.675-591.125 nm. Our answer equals 1.31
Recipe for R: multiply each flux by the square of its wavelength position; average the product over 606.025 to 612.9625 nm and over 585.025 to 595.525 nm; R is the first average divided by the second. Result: 1.3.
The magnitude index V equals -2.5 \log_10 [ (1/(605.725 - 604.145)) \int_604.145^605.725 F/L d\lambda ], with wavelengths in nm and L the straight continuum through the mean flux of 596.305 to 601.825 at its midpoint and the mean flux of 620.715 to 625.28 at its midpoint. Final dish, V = -0.15 mag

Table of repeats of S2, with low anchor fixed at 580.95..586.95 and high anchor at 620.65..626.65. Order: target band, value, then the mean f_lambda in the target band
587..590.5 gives 0.431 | 4.41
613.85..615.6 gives -0.221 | 7.37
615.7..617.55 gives 0.084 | 5.52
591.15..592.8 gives 0.063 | 6.12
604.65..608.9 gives -0.192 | 7.37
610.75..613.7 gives -0.146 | 6.94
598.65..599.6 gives -0.093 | 6.9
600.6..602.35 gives -0.072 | 6.72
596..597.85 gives -0.031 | 6.57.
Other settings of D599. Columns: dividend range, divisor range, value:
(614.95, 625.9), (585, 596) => 1.17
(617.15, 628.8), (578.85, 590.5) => 1.15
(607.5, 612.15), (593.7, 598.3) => 1.15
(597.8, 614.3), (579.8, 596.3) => 1.23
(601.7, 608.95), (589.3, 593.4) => 1.40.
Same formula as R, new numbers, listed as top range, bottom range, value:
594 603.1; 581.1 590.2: 1.20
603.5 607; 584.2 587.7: 1.22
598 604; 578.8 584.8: 1.06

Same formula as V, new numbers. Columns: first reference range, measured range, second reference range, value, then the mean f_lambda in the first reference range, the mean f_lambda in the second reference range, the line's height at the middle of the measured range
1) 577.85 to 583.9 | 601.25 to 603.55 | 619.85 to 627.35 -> -0.095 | 6.81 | 5.94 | 6.37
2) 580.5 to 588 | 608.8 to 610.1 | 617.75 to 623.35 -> -0.166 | 6.6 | 6.12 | 6.27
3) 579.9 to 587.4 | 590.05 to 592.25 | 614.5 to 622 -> 0.138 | 6.7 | 6.28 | 6.61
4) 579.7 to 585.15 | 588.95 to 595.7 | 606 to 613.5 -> 0.236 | 6.92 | 7.14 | 7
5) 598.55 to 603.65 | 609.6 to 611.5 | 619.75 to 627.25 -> -0.097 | 6.88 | 5.94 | 6.48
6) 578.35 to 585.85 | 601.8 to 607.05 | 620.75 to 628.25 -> -0.141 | 6.79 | 5.92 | 6.33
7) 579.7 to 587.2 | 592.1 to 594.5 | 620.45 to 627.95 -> 0.021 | 6.72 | 5.93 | 6.53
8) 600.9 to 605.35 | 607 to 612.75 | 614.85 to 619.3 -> -0.067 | 7.1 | 6.19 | 6.66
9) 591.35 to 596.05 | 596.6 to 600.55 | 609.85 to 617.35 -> -0.041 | 6.36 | 6.67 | 6.44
